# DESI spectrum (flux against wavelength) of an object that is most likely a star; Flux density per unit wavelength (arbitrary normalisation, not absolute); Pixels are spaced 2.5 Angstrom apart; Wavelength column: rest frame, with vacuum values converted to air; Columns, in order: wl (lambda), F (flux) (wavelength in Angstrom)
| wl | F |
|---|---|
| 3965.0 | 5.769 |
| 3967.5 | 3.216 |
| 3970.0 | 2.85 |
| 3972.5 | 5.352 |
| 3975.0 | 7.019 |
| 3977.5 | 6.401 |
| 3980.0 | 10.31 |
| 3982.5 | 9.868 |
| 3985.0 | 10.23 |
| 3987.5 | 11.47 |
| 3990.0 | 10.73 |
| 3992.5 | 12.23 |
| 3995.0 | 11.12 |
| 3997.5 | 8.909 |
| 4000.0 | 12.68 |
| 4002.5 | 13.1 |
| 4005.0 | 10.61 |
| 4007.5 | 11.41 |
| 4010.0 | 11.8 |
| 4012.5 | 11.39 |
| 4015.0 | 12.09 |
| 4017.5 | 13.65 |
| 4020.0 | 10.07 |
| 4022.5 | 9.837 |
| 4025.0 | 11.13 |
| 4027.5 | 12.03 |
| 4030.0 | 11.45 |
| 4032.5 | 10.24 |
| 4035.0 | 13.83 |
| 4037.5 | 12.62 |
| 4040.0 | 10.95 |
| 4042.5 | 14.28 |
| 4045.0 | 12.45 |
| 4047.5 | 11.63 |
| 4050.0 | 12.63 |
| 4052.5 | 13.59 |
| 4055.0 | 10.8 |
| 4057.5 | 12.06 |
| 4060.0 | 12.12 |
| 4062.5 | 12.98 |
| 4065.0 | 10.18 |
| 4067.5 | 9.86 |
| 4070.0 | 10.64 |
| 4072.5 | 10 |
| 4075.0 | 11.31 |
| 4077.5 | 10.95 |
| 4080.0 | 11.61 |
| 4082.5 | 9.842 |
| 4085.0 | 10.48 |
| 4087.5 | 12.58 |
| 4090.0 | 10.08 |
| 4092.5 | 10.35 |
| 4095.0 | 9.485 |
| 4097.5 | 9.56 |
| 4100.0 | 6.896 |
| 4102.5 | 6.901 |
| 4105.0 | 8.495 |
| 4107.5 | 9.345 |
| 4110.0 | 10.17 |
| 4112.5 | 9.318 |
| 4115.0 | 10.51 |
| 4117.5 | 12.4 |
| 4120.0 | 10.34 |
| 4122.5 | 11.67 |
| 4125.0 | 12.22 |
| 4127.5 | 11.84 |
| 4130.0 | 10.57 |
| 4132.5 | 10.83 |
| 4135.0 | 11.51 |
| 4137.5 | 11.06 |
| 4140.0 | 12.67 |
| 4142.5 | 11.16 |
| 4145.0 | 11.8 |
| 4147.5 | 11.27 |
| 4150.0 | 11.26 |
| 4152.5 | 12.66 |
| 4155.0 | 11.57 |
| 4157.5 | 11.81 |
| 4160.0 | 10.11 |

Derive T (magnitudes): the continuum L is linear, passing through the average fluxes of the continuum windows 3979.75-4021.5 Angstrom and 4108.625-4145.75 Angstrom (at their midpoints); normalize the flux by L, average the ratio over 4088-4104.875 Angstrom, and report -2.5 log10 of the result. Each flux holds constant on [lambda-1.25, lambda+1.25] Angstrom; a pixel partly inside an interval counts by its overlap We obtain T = 0.24 mag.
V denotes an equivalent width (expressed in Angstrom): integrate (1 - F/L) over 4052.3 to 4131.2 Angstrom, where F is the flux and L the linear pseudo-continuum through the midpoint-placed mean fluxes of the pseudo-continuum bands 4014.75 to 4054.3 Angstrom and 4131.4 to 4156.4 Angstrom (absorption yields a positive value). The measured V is 8.2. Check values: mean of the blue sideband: 12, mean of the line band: 10.6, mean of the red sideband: 11.6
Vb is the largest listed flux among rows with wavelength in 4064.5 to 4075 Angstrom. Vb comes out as 11.31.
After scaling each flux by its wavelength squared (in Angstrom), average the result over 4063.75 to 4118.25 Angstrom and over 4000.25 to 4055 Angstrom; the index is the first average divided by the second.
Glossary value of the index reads 0.9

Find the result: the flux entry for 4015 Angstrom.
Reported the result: 12.09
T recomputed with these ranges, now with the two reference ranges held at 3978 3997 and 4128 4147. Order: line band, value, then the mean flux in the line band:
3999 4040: -0.09 mag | 11.7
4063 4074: 0.06 mag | 10.4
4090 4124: 0.16 mag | 9.68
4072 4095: 0.03 mag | 10.8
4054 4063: -0.09 mag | 11.9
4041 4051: -0.17 mag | 12.7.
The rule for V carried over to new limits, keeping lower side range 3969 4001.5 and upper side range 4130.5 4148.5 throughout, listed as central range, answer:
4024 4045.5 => -4.7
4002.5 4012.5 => -2.0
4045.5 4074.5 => -3.4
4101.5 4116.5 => 2.4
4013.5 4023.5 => -1.8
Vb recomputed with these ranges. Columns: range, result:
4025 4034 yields 12.03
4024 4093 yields 14.28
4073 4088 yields 12.58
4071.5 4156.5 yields 12.67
